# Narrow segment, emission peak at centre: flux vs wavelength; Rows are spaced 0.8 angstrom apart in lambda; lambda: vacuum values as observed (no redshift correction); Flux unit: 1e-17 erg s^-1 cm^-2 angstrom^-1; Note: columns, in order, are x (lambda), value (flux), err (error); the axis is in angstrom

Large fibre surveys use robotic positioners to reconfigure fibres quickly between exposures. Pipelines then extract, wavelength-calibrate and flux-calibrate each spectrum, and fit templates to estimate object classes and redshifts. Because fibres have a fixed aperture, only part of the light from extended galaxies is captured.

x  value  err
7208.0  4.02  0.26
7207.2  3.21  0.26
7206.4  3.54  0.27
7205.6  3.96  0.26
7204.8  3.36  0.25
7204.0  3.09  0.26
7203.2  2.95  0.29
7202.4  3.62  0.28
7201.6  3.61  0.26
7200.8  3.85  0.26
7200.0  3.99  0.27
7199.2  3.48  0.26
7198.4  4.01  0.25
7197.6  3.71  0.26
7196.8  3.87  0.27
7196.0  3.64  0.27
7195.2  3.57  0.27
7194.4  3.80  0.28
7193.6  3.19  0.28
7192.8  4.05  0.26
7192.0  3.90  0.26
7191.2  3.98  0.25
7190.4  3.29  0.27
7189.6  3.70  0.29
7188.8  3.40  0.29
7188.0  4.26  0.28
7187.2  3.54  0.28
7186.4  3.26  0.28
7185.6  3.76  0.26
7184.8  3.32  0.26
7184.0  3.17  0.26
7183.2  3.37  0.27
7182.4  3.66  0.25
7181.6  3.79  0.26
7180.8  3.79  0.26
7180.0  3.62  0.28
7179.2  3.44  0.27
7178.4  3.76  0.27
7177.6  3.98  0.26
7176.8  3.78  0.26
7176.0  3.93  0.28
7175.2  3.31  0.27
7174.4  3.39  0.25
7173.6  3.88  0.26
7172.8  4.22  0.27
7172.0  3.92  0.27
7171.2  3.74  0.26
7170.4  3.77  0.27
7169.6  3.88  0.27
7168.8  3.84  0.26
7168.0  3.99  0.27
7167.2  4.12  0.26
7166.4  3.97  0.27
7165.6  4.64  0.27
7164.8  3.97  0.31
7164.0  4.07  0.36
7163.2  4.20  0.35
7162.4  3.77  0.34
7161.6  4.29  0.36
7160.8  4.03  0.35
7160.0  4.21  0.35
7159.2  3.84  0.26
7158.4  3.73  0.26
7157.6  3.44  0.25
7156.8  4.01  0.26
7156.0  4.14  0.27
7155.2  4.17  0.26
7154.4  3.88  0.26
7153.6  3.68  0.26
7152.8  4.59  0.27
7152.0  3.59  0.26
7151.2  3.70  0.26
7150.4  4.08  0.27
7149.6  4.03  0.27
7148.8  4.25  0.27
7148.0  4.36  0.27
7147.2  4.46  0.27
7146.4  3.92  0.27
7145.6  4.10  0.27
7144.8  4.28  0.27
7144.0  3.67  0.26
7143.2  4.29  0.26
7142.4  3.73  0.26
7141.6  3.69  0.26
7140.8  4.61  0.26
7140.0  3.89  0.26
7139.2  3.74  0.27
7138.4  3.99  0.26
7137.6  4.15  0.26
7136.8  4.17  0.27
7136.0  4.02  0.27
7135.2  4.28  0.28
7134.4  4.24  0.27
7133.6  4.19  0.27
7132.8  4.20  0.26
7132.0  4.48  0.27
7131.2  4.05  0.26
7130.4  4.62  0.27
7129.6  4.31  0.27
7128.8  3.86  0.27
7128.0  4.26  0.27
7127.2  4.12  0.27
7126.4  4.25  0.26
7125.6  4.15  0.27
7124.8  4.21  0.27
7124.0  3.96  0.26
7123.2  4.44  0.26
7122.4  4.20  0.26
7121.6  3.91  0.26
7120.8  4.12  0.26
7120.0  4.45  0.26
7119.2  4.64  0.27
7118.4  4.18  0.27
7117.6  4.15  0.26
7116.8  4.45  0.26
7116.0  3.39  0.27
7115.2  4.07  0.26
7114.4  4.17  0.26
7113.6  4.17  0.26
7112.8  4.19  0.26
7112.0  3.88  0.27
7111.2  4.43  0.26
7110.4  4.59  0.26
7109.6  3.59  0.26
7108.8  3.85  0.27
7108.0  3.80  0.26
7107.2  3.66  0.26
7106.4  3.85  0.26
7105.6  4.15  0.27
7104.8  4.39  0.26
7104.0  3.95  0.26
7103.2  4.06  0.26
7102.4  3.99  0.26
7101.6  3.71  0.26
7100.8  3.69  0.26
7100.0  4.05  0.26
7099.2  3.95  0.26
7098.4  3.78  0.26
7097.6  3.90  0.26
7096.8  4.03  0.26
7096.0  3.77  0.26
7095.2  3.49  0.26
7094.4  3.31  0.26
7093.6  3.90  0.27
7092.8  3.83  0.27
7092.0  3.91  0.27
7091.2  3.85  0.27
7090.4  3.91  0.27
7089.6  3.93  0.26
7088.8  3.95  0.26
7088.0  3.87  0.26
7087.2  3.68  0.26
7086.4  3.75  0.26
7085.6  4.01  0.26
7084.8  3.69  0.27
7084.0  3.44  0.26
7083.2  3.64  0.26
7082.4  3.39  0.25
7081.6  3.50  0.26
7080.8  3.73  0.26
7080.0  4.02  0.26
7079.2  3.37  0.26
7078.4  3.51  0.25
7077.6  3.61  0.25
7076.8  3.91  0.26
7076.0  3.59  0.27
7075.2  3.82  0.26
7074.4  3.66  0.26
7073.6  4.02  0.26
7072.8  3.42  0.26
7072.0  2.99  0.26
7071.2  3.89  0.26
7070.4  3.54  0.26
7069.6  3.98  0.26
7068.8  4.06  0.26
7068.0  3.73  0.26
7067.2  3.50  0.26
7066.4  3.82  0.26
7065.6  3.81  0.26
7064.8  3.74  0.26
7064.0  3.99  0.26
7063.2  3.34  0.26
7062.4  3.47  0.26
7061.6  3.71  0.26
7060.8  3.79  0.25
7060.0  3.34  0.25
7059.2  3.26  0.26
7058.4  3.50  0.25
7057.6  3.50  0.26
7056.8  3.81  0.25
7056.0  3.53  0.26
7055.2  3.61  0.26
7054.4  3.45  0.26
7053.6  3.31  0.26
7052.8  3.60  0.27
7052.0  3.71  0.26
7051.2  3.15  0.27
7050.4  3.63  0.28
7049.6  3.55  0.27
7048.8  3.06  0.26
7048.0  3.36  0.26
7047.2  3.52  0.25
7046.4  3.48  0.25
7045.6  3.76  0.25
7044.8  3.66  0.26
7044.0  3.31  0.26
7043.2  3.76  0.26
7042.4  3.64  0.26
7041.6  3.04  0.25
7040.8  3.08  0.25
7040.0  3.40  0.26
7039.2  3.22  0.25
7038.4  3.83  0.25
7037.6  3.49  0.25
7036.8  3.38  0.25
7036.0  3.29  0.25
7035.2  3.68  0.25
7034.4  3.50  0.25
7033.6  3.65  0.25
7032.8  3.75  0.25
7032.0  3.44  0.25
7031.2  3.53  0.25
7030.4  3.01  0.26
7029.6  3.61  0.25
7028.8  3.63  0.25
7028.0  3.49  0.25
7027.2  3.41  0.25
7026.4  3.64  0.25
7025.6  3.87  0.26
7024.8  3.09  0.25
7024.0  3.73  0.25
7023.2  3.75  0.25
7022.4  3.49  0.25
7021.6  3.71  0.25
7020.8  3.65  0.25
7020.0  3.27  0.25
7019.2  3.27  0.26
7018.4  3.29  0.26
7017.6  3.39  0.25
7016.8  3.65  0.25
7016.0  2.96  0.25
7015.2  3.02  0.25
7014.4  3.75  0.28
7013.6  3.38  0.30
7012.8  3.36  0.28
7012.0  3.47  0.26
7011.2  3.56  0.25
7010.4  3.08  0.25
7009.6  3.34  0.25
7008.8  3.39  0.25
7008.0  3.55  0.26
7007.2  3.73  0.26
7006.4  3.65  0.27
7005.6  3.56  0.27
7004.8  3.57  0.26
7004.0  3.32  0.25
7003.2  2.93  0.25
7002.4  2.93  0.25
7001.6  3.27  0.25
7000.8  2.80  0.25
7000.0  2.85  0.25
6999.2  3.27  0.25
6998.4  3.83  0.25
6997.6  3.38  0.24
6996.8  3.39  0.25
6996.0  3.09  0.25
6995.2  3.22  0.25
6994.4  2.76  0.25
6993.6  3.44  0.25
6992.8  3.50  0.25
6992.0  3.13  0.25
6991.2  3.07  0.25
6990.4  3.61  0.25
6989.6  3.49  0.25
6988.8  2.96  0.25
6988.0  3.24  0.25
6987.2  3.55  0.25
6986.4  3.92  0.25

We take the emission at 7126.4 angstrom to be Mg II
